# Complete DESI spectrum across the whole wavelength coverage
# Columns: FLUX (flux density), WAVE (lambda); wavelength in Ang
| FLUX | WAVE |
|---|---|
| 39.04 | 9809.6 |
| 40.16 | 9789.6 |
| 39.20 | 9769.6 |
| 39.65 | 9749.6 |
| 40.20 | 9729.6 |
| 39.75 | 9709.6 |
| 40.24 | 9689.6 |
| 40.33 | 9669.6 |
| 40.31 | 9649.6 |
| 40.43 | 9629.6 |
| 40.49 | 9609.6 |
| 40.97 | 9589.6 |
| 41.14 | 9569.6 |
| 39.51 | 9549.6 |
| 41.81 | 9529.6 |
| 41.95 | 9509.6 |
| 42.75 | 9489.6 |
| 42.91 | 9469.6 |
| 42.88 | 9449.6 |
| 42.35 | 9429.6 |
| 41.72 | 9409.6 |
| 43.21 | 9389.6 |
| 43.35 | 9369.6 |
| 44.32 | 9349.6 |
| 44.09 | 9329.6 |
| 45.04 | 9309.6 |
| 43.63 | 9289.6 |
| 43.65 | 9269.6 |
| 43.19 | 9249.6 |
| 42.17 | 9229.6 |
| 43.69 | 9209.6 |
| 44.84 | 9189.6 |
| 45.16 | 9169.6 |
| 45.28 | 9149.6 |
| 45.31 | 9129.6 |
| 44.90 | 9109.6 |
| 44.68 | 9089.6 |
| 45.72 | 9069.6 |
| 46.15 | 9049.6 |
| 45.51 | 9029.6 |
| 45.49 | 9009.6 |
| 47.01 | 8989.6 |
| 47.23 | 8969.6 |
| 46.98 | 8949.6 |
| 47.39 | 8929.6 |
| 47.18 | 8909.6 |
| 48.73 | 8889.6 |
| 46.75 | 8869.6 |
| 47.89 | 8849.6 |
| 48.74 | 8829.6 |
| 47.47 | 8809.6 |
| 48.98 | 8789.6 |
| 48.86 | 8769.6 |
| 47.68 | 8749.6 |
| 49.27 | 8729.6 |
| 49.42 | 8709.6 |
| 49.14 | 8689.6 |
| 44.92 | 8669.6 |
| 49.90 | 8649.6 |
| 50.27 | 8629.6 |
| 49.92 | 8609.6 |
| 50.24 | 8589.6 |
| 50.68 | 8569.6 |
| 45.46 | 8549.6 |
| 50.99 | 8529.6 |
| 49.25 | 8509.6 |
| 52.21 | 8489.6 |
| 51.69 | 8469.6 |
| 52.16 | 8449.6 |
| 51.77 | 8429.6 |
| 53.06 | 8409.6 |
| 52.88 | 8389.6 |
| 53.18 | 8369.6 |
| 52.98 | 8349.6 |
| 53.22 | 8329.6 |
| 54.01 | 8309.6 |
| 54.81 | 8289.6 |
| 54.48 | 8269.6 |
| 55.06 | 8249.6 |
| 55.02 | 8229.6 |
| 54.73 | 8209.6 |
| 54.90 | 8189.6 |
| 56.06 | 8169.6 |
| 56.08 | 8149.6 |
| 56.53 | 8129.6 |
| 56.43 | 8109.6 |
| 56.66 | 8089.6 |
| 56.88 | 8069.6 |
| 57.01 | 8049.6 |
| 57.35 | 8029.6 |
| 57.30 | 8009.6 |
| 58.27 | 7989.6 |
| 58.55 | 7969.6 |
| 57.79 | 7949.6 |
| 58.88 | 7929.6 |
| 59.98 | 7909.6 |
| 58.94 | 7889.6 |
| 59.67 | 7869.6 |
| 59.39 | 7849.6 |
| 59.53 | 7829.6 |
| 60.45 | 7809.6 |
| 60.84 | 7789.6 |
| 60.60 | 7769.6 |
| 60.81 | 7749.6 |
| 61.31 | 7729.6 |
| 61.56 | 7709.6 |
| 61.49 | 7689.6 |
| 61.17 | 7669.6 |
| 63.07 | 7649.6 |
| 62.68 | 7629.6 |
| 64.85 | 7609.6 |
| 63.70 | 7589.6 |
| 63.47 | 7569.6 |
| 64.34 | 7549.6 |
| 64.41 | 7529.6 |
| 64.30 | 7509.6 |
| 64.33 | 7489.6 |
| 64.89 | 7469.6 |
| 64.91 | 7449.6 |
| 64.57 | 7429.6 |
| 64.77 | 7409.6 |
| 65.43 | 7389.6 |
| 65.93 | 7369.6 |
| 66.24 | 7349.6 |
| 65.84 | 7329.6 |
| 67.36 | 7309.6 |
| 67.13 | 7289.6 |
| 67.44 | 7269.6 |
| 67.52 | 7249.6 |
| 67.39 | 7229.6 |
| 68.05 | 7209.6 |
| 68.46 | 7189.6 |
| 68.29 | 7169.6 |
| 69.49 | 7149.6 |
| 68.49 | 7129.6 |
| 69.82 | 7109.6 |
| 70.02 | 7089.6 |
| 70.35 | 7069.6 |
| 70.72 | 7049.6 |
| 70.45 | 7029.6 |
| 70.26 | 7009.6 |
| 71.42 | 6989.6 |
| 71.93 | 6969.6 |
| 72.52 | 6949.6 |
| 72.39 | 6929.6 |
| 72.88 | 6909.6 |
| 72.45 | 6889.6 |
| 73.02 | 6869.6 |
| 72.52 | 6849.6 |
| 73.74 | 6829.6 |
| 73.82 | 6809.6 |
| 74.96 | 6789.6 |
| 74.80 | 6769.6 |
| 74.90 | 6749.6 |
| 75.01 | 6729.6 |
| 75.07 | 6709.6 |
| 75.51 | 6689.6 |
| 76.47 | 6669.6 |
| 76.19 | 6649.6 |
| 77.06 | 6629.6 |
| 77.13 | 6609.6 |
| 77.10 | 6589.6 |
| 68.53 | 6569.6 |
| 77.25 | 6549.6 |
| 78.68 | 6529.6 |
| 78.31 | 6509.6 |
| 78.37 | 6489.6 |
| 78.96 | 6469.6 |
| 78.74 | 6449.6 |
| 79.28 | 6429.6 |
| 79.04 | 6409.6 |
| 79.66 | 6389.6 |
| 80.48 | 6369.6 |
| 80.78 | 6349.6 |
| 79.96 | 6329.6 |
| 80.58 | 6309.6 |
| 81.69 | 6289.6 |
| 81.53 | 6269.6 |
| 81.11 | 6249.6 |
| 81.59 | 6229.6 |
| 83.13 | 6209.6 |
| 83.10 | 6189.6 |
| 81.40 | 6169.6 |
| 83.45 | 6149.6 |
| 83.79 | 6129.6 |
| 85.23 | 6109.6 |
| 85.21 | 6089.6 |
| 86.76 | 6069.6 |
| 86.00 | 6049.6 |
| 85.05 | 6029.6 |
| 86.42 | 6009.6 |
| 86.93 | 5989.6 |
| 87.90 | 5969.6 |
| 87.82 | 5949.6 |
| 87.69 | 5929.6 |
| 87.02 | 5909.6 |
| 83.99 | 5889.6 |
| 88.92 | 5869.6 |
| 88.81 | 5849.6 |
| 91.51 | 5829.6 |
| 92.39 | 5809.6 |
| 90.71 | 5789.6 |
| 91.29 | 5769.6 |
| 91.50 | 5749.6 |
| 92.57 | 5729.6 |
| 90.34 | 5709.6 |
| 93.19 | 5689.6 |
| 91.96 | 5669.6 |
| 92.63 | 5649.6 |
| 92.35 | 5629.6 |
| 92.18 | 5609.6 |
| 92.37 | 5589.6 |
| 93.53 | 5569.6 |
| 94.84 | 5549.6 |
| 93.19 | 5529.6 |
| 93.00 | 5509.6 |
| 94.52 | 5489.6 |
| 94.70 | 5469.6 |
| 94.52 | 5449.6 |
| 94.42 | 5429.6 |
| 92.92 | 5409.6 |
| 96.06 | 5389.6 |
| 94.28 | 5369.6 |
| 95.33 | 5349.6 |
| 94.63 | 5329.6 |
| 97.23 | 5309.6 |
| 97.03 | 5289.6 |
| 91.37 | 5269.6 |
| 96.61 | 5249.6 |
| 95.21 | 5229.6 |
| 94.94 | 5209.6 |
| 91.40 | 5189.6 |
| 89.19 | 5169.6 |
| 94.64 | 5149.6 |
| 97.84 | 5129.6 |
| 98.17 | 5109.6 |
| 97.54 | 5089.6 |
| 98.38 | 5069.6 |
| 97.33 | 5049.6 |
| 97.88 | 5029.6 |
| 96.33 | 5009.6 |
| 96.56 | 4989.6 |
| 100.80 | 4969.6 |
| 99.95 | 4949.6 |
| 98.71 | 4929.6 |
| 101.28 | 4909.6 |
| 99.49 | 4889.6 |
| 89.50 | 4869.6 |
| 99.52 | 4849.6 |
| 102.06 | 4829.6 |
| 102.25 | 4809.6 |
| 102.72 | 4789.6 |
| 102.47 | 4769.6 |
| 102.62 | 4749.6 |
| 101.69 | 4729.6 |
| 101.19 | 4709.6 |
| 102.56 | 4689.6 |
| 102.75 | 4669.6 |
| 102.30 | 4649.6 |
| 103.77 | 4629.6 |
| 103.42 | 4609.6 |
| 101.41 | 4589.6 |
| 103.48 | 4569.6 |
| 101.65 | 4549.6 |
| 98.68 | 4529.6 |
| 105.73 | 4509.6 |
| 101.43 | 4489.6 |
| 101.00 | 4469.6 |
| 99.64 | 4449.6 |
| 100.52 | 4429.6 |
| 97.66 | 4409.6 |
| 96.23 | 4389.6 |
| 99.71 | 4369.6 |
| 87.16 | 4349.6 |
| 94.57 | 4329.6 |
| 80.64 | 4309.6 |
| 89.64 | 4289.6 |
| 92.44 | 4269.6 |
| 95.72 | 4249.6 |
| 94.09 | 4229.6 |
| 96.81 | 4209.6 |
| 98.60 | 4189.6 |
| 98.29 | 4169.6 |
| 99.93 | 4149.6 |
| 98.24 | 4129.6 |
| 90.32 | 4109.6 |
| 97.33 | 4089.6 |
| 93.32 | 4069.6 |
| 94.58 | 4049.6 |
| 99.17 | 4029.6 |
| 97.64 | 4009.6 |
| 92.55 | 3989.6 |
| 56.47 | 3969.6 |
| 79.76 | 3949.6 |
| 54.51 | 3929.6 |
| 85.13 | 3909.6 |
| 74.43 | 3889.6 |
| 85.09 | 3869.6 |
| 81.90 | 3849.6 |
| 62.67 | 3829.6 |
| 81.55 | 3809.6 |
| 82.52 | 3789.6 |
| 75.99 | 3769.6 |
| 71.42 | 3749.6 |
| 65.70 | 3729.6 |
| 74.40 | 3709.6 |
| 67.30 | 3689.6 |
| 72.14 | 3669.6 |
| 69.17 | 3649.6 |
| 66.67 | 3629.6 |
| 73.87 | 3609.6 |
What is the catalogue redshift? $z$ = 0.000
